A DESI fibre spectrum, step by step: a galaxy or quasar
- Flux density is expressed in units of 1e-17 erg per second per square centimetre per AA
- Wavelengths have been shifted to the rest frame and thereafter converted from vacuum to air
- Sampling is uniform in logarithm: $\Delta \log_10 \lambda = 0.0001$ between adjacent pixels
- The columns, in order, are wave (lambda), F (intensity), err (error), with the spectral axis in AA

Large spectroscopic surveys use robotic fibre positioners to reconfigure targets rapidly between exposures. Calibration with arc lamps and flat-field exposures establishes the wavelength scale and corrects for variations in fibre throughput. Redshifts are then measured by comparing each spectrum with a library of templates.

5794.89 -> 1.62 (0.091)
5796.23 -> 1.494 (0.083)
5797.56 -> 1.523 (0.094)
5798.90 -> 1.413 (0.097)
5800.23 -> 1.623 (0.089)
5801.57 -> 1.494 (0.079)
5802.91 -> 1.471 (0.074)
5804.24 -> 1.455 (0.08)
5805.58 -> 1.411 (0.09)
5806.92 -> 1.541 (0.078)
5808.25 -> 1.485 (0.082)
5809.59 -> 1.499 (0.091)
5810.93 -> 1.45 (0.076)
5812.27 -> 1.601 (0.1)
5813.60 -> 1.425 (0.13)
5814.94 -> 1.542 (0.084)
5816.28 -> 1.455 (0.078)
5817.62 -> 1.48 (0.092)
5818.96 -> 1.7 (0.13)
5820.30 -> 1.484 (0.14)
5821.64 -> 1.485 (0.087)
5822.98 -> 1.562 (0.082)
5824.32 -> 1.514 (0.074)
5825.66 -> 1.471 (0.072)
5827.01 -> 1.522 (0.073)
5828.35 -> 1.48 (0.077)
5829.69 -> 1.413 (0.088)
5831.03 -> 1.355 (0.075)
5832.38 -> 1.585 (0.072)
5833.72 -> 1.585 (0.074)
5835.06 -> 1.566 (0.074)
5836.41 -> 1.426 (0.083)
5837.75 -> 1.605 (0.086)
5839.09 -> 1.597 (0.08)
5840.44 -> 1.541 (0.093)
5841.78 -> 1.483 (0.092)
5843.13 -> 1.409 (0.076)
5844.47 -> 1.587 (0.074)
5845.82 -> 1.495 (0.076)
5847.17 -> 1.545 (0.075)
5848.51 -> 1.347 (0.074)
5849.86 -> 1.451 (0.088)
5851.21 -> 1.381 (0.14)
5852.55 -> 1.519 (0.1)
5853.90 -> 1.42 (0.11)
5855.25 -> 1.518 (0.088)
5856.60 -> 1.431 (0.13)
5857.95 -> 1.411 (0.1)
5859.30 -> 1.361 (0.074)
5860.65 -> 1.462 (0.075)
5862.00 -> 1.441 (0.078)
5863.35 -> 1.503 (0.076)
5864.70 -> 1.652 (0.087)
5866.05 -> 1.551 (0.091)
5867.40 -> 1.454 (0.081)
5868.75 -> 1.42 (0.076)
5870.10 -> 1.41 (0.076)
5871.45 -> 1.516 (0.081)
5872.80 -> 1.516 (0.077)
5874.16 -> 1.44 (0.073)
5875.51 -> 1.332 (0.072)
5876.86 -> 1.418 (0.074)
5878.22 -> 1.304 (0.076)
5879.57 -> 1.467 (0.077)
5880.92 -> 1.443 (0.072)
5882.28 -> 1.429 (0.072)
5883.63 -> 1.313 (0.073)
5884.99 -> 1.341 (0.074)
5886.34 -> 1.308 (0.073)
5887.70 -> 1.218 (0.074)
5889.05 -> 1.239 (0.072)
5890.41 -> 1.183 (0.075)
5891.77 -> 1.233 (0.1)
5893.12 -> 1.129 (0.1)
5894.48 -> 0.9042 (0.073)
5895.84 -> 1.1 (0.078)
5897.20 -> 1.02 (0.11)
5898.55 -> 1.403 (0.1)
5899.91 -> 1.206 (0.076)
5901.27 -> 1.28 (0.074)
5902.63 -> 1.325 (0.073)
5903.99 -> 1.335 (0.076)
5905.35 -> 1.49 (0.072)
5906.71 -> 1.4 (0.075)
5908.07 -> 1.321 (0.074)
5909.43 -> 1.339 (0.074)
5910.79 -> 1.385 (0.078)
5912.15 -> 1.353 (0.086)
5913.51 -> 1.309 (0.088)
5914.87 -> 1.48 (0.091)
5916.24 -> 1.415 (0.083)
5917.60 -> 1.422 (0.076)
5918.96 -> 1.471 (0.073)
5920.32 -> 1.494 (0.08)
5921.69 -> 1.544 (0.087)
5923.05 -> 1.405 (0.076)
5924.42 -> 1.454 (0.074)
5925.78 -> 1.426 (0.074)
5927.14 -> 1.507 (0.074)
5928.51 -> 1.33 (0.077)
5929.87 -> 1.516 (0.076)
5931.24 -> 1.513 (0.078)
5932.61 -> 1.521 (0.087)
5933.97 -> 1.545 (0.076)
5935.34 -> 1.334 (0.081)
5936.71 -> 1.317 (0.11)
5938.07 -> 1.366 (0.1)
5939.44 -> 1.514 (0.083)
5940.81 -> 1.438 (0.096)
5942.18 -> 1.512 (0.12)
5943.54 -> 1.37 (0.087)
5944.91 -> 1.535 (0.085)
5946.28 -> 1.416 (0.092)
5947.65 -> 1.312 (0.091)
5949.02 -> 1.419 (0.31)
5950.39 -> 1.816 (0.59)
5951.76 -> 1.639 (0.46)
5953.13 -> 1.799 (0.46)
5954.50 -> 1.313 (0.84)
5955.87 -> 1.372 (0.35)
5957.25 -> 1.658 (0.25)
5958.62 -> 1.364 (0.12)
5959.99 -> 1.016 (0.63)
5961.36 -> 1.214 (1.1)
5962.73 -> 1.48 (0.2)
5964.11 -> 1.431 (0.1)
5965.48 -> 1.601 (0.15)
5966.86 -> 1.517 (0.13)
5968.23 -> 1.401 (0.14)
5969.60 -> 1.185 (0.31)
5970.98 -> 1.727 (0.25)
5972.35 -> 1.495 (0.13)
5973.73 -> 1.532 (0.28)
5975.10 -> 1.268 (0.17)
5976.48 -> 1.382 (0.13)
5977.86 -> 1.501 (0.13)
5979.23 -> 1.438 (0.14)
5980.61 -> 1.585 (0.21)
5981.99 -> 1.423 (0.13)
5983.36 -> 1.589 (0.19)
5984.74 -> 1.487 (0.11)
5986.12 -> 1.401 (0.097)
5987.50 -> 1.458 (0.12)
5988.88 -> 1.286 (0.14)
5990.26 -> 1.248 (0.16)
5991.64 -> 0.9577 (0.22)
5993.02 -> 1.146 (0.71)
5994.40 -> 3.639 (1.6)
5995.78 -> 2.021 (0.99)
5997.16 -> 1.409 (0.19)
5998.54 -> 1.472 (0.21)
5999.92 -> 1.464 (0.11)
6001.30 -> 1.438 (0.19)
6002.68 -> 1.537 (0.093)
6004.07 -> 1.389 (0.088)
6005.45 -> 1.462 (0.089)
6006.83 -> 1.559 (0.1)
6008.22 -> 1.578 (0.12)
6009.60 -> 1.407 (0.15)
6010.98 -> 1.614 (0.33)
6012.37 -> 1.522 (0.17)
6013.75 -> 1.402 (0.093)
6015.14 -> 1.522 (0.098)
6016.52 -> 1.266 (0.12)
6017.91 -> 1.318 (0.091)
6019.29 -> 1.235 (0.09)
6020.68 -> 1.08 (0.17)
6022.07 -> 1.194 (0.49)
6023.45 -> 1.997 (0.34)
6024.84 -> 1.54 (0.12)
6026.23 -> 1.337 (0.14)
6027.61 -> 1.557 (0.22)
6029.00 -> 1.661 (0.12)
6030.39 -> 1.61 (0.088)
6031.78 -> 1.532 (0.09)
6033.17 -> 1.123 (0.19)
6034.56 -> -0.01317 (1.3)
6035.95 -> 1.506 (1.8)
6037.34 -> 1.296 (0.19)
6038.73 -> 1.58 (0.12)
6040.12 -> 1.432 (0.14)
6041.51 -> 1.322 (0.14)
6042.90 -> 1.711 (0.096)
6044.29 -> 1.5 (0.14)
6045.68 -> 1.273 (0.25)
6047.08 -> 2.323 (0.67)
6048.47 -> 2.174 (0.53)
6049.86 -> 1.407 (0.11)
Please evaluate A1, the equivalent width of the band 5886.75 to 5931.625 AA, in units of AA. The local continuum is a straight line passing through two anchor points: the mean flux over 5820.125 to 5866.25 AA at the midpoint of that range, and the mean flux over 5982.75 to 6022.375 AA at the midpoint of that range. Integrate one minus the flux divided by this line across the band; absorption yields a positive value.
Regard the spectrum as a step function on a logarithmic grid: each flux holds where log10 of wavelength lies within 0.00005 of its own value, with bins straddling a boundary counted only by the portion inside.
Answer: 4.59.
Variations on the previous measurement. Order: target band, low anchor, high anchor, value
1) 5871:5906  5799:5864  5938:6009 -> 4.4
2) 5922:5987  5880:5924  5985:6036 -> -3.3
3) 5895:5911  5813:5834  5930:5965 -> 1.9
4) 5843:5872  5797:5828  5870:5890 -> -1.0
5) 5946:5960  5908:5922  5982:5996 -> 0.2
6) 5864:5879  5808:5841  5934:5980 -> 0.3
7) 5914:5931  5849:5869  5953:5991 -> -0.1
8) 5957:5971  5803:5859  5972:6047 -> 0.7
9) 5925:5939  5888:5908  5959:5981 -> -1.2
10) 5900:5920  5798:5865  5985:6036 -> 1.3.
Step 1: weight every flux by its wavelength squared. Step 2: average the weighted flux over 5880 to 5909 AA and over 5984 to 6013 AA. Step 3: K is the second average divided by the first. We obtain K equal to 1.26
